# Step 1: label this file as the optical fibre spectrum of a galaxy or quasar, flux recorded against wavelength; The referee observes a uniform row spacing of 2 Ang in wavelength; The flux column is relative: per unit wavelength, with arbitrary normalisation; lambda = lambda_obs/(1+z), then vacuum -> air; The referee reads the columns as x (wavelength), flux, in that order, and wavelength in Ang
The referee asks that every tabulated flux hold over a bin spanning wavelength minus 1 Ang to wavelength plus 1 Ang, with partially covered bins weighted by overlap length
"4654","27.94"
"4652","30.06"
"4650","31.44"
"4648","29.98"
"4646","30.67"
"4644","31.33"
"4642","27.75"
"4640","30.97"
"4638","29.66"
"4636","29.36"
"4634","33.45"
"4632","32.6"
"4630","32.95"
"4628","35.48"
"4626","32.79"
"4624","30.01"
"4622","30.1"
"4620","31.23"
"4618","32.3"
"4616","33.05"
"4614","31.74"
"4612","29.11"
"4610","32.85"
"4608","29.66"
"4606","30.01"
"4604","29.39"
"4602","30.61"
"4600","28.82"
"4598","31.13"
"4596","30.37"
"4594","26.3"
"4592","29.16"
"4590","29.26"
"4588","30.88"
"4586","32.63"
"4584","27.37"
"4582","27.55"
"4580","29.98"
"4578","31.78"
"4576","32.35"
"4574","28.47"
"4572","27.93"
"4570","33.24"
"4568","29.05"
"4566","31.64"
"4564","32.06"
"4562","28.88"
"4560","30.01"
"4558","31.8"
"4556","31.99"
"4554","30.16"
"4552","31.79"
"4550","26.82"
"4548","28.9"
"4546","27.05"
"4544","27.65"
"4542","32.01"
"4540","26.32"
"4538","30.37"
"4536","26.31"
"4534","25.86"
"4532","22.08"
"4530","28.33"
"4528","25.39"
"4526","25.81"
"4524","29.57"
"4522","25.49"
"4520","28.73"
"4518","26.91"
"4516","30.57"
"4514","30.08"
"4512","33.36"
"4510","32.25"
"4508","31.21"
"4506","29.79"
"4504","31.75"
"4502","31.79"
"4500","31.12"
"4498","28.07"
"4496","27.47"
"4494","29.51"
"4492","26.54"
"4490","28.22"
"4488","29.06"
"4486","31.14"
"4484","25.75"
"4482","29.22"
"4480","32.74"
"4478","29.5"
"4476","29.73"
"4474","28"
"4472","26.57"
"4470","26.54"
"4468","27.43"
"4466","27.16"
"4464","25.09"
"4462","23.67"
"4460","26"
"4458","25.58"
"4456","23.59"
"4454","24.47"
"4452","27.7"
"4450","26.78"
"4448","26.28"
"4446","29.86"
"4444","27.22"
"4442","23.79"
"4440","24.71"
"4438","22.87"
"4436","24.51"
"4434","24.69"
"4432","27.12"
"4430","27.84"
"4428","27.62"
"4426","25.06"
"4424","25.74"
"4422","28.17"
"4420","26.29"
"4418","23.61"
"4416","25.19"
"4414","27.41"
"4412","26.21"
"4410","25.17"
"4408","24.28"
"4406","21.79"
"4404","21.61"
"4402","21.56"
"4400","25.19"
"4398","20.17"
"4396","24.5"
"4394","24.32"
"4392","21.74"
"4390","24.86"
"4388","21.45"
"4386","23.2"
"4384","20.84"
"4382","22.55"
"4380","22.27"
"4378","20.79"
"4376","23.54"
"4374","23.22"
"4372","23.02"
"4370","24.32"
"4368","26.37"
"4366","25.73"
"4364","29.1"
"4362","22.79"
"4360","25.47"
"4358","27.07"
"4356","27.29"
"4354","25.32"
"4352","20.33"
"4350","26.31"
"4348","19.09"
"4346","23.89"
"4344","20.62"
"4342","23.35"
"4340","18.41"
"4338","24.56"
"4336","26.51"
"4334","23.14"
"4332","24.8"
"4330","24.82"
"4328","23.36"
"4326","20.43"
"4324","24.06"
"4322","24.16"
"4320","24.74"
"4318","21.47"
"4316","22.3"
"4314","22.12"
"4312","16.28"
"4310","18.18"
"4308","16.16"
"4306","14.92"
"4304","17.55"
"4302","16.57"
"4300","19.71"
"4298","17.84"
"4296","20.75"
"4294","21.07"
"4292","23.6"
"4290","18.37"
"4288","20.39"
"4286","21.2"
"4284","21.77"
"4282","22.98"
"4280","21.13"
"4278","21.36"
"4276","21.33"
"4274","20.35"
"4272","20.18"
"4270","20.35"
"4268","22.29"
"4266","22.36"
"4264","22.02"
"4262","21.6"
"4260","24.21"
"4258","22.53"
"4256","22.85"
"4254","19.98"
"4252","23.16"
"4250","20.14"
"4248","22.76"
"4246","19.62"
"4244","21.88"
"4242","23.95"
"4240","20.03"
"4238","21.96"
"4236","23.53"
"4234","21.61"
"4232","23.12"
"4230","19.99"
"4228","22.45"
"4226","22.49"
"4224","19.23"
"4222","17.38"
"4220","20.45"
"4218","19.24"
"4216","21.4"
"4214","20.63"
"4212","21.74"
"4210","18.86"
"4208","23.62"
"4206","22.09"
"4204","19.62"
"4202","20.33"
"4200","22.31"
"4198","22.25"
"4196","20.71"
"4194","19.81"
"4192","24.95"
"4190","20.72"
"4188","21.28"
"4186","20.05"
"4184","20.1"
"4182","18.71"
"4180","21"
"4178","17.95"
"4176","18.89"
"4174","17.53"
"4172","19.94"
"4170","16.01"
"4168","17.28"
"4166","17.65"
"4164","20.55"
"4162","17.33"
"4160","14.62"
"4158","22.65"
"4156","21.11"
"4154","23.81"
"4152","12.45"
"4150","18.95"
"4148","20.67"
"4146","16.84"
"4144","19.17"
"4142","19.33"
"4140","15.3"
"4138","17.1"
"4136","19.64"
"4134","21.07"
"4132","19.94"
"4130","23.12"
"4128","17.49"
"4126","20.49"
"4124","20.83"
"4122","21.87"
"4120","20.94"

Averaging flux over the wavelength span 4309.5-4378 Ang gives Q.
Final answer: 23.4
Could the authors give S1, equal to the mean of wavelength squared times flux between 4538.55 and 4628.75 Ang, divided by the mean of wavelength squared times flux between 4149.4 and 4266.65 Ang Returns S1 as 1.74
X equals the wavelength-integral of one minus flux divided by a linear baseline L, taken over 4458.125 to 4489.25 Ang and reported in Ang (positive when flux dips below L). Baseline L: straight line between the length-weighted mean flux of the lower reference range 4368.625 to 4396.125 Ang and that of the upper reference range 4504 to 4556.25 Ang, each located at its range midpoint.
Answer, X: -1.5 Ang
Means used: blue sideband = 22.9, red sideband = 28.7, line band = 27.8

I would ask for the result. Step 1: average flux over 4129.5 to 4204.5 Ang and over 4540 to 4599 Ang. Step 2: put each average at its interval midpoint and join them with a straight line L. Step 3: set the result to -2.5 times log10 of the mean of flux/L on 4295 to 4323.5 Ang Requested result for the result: 0.18 mag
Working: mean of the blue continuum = 19.5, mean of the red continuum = 29.9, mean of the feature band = 19.6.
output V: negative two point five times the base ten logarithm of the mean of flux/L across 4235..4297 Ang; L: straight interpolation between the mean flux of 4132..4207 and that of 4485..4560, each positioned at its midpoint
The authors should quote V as 0.022 mag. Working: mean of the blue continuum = 19.5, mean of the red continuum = 29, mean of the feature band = 21.6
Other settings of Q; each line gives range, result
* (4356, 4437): 24.4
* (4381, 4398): 22.8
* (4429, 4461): 25.8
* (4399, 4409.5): 23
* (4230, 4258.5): 21.9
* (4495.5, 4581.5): 29.4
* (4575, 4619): 30.3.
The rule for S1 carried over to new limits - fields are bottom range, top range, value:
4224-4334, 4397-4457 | 1.27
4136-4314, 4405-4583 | 1.56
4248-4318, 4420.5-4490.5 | 1.41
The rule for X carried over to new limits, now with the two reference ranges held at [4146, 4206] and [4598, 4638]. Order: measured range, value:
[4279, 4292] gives 0.8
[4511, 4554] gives 1.4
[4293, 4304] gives 1.8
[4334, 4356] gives 0.9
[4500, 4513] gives -1.5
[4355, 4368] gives -0.9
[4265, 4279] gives 0.6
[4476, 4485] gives -0.6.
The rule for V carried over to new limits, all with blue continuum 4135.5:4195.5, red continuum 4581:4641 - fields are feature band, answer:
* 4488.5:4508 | -0.06 mag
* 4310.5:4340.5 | 0.02 mag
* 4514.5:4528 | 0.02 mag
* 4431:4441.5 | 0.06 mag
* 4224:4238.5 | -0.06 mag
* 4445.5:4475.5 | 0.02 mag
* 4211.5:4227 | 0.01 mag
